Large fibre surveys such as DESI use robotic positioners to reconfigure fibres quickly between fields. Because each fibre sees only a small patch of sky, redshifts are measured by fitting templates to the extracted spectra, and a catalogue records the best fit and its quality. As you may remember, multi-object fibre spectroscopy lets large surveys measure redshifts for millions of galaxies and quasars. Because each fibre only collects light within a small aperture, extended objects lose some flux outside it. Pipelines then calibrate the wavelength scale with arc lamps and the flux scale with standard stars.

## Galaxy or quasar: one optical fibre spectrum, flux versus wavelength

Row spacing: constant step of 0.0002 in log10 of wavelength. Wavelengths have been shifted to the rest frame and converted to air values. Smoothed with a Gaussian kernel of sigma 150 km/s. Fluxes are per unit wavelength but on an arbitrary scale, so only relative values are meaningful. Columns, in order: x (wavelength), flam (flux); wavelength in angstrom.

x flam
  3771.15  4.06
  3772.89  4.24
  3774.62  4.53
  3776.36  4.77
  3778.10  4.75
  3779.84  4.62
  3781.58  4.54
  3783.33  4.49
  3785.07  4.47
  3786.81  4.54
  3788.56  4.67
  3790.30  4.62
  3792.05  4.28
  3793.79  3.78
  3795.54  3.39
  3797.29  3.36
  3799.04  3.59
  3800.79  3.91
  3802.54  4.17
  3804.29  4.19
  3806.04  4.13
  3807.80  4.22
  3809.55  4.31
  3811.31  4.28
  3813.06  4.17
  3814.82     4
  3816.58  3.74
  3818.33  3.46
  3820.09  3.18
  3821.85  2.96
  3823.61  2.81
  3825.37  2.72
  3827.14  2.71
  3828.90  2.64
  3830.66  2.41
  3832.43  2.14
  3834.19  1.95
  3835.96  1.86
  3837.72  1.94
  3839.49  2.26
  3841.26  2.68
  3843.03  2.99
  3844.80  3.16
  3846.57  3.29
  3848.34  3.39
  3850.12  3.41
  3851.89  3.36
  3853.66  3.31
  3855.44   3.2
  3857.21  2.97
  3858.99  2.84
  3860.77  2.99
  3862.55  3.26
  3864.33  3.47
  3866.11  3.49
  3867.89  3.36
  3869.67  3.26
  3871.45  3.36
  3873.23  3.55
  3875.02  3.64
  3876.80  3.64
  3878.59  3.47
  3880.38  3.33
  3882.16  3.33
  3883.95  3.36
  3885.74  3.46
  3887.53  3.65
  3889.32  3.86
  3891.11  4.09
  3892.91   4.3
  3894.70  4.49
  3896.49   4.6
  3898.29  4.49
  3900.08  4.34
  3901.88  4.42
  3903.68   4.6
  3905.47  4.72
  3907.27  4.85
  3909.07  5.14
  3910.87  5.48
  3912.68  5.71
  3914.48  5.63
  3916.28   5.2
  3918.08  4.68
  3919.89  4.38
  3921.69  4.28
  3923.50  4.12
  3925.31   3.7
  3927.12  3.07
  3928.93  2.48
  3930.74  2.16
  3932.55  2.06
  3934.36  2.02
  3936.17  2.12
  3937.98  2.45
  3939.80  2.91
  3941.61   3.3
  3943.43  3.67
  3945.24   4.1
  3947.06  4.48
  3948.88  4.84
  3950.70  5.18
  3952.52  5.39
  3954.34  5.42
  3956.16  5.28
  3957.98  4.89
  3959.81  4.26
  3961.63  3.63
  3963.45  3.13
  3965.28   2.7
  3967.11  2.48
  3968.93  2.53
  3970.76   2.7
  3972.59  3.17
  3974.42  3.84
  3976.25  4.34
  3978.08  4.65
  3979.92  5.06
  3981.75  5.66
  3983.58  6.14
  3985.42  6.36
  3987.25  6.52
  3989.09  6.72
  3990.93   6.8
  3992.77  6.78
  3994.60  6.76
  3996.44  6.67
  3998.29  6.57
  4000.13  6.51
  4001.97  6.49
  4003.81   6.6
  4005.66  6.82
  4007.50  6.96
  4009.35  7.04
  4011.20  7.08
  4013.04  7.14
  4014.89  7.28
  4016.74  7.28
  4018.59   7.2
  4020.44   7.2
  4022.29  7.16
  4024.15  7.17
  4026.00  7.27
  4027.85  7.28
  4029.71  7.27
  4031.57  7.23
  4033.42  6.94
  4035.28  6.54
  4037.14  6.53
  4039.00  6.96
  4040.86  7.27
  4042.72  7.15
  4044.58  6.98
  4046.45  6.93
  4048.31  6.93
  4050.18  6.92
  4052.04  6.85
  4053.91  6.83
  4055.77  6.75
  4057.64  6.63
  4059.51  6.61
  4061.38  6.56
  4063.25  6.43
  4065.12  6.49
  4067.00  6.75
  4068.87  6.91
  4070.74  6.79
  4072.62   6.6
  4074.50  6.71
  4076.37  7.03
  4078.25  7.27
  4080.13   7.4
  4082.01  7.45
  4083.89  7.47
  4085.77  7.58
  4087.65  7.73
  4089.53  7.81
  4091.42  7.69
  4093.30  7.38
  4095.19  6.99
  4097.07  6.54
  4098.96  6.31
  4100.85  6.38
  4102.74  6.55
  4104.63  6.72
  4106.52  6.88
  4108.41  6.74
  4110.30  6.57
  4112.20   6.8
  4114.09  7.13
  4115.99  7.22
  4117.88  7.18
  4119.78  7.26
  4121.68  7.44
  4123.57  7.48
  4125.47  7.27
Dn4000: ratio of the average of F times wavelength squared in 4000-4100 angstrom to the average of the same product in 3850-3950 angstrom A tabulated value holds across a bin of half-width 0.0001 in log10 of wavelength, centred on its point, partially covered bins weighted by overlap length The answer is 2.0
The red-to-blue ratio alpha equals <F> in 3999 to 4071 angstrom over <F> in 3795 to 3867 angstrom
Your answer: 2.1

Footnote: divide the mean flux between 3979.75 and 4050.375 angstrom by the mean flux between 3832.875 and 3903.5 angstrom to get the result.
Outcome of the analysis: 2.02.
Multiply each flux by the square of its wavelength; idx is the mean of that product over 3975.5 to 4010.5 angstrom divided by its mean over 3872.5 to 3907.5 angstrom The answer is 1.66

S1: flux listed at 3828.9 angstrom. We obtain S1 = 2.64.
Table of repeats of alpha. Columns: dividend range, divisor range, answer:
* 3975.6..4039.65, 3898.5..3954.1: 1.64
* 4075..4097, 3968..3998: 1.39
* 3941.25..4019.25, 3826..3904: 1.62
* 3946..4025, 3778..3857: 1.60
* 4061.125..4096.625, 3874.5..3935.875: 1.78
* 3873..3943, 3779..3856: 1.11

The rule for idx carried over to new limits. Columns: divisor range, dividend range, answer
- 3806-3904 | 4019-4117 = 2.29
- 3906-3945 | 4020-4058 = 1.95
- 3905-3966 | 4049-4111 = 1.84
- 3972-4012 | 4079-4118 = 1.22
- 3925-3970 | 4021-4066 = 2.05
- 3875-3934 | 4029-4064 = 1.81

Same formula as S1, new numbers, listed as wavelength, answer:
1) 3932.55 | 2.06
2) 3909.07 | 5.14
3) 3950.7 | 5.18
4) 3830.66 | 2.41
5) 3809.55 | 4.31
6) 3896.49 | 4.6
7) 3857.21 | 2.97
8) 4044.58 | 6.98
